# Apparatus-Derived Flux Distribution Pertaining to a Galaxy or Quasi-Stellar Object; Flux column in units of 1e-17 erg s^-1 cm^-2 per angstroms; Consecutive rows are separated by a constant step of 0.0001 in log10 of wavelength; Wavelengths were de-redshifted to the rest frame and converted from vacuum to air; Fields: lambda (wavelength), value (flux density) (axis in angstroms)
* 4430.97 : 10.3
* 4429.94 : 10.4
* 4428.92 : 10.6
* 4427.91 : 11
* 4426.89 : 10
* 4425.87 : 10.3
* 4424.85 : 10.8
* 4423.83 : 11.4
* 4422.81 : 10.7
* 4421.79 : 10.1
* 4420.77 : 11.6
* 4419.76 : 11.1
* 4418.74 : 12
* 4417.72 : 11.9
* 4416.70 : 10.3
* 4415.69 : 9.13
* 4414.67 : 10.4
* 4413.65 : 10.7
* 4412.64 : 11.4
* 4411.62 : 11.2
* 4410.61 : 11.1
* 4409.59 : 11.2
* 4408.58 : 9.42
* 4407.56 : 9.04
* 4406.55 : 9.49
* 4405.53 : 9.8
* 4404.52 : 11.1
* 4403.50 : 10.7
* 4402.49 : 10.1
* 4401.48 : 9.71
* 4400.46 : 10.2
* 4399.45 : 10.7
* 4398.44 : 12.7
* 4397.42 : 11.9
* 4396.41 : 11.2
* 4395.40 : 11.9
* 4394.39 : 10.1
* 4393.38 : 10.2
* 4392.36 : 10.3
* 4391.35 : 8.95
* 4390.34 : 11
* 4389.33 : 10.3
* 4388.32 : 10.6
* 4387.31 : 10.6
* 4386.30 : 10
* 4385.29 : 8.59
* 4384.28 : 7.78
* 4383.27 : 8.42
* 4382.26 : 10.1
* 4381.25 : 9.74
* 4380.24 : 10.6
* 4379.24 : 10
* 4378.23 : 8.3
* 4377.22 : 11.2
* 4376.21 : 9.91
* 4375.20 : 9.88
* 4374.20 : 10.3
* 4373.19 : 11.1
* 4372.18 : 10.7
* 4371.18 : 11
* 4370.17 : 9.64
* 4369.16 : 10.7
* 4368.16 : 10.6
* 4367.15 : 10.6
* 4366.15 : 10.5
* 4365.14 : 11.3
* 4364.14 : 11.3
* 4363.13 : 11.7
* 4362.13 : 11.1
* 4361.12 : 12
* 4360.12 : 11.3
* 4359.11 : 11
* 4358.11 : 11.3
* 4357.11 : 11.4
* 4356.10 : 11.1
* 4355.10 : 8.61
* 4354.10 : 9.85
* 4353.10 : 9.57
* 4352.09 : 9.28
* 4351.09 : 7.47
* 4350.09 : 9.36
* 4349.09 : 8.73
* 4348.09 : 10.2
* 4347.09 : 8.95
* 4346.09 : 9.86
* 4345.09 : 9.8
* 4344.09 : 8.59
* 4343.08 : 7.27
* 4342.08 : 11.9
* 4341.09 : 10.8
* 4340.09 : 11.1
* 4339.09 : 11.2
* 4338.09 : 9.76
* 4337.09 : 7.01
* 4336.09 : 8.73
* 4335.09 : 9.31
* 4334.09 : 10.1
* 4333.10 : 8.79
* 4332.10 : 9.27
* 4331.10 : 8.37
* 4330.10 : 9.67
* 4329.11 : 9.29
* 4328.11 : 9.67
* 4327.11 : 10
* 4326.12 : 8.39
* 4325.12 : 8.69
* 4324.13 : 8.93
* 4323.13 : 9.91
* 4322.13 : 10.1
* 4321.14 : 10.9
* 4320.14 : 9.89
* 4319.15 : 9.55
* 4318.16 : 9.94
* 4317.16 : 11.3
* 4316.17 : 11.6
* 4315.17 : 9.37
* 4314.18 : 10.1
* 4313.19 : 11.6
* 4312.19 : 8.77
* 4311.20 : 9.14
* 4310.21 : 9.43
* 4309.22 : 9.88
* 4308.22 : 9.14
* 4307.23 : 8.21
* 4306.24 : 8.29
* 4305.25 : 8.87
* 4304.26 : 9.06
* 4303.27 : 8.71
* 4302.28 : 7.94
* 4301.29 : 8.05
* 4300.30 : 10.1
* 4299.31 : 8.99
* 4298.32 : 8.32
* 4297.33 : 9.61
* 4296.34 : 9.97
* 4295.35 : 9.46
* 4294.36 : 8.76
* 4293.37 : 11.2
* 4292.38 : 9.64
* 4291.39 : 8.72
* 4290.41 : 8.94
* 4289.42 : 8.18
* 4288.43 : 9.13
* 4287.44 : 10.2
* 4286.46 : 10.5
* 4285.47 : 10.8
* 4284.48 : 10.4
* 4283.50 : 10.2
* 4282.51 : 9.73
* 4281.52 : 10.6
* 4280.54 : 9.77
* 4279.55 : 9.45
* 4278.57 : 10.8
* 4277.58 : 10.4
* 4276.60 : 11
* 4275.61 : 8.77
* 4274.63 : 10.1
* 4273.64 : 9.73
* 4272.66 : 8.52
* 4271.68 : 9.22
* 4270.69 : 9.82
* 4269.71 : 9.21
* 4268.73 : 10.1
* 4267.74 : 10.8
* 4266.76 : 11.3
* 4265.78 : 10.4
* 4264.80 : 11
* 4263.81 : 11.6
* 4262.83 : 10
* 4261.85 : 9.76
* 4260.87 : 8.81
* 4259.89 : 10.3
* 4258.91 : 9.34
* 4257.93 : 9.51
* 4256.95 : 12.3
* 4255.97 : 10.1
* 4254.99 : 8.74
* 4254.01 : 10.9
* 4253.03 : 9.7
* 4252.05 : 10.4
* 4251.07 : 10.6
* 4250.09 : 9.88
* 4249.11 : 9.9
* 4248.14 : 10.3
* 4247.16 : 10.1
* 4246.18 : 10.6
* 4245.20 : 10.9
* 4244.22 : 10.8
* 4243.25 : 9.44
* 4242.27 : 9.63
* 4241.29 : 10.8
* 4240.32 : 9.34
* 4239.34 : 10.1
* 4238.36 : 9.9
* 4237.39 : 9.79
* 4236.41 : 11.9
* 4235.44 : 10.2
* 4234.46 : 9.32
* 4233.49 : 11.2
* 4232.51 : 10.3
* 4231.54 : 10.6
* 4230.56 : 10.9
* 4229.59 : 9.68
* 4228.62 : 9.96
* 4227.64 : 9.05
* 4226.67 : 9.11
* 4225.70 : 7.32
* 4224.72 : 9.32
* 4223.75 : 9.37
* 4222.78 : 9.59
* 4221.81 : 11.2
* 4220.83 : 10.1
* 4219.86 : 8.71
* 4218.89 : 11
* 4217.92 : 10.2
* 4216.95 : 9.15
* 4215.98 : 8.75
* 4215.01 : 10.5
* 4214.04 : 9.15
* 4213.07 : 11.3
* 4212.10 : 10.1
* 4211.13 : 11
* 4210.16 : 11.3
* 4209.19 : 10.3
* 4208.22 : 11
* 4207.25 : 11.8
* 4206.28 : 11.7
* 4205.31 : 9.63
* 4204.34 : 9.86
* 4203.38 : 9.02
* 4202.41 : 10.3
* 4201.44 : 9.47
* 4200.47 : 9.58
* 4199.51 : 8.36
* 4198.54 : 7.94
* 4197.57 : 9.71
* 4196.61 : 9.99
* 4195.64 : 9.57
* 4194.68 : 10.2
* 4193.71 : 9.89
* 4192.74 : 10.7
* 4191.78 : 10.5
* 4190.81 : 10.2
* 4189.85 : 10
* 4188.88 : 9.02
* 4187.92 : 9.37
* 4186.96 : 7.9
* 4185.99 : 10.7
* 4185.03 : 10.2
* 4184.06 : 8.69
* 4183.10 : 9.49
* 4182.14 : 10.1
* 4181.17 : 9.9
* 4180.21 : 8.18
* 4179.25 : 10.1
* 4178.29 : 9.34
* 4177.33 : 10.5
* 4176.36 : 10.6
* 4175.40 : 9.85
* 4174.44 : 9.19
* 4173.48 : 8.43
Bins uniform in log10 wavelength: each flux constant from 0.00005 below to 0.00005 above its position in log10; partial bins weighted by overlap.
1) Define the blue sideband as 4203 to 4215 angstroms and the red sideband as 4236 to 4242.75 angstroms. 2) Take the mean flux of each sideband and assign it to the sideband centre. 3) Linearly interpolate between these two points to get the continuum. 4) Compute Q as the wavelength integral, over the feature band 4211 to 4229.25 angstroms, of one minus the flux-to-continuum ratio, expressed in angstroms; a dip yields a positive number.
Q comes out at 1.2 angstroms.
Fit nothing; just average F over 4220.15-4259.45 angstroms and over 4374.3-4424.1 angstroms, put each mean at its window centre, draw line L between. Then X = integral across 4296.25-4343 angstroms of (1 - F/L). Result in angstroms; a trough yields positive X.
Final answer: 3.3 angstroms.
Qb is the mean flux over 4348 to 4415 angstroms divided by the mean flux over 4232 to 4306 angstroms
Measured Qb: 1.04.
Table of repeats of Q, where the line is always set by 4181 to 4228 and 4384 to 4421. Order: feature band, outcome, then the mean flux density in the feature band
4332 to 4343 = 0.6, 9.74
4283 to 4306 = 1.7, 9.37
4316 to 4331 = 0.7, 9.78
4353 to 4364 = -0.5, 10.9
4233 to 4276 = -0.5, 10.1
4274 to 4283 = 0.0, 10.1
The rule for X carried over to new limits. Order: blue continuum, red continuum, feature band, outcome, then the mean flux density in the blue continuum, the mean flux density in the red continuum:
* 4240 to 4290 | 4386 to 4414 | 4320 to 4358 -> 2.96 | 10.1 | 10.6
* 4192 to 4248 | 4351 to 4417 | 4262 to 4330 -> 3.16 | 10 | 10.4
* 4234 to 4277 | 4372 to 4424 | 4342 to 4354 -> 1.30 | 10.1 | 10.4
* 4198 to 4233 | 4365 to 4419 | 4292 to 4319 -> 1.80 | 9.9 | 10.4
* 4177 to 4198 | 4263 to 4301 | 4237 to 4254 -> -0.58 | 9.74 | 9.87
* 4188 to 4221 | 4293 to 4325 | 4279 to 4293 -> -0.18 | 9.99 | 9.52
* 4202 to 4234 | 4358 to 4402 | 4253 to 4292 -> 0.89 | 10.1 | 10.5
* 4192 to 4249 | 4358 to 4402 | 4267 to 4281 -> 0.43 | 10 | 10.5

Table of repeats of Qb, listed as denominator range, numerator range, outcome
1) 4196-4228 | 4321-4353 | 0.95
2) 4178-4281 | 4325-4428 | 1.02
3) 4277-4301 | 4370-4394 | 1.02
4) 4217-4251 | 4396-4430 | 1.07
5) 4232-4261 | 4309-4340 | 0.95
